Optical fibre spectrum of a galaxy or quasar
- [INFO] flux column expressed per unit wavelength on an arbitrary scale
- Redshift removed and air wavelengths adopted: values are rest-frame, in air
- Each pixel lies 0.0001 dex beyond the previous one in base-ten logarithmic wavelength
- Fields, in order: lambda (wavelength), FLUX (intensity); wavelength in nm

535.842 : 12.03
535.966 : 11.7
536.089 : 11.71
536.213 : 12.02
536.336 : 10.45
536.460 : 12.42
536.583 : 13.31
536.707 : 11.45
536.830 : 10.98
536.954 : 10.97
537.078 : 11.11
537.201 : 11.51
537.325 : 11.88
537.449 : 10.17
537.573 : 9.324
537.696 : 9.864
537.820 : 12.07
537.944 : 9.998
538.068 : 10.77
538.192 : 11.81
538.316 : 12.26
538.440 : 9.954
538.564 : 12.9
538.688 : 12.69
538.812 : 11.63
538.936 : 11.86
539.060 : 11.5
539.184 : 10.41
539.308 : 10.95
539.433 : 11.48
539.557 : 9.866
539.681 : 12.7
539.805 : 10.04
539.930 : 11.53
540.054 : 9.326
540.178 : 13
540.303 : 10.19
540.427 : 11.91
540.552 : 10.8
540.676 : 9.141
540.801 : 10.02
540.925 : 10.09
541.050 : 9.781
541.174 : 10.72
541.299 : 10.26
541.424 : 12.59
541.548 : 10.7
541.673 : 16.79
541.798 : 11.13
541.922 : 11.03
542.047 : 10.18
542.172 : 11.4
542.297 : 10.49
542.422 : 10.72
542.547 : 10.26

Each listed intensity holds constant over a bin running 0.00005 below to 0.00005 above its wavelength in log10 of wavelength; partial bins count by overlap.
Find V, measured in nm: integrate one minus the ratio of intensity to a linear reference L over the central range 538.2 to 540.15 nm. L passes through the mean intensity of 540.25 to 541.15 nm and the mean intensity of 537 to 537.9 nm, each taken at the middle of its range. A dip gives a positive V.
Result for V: -0.14 nm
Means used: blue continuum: 10.8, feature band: 11.3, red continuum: 10.3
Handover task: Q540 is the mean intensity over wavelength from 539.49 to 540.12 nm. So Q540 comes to 10.7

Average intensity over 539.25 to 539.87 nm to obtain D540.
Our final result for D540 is 11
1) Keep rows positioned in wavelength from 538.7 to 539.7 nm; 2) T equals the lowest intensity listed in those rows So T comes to 9.866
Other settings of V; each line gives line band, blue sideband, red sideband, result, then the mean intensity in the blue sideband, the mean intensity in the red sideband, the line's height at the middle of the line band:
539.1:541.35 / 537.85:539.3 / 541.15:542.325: 0.16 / 11.4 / 11.6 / 11.5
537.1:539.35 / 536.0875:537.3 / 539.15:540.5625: 0.02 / 11.6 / 11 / 11.3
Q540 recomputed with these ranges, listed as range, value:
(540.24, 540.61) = 10.9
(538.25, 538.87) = 11.9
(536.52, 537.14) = 11.6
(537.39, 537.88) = 10.4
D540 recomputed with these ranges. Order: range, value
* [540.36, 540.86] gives 10.5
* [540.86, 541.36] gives 10.2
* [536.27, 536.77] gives 11.9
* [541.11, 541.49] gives 11.2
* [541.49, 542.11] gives 12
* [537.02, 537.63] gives 10.8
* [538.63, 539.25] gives 11.6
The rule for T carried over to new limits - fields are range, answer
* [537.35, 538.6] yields 9.324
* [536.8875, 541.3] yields 9.141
